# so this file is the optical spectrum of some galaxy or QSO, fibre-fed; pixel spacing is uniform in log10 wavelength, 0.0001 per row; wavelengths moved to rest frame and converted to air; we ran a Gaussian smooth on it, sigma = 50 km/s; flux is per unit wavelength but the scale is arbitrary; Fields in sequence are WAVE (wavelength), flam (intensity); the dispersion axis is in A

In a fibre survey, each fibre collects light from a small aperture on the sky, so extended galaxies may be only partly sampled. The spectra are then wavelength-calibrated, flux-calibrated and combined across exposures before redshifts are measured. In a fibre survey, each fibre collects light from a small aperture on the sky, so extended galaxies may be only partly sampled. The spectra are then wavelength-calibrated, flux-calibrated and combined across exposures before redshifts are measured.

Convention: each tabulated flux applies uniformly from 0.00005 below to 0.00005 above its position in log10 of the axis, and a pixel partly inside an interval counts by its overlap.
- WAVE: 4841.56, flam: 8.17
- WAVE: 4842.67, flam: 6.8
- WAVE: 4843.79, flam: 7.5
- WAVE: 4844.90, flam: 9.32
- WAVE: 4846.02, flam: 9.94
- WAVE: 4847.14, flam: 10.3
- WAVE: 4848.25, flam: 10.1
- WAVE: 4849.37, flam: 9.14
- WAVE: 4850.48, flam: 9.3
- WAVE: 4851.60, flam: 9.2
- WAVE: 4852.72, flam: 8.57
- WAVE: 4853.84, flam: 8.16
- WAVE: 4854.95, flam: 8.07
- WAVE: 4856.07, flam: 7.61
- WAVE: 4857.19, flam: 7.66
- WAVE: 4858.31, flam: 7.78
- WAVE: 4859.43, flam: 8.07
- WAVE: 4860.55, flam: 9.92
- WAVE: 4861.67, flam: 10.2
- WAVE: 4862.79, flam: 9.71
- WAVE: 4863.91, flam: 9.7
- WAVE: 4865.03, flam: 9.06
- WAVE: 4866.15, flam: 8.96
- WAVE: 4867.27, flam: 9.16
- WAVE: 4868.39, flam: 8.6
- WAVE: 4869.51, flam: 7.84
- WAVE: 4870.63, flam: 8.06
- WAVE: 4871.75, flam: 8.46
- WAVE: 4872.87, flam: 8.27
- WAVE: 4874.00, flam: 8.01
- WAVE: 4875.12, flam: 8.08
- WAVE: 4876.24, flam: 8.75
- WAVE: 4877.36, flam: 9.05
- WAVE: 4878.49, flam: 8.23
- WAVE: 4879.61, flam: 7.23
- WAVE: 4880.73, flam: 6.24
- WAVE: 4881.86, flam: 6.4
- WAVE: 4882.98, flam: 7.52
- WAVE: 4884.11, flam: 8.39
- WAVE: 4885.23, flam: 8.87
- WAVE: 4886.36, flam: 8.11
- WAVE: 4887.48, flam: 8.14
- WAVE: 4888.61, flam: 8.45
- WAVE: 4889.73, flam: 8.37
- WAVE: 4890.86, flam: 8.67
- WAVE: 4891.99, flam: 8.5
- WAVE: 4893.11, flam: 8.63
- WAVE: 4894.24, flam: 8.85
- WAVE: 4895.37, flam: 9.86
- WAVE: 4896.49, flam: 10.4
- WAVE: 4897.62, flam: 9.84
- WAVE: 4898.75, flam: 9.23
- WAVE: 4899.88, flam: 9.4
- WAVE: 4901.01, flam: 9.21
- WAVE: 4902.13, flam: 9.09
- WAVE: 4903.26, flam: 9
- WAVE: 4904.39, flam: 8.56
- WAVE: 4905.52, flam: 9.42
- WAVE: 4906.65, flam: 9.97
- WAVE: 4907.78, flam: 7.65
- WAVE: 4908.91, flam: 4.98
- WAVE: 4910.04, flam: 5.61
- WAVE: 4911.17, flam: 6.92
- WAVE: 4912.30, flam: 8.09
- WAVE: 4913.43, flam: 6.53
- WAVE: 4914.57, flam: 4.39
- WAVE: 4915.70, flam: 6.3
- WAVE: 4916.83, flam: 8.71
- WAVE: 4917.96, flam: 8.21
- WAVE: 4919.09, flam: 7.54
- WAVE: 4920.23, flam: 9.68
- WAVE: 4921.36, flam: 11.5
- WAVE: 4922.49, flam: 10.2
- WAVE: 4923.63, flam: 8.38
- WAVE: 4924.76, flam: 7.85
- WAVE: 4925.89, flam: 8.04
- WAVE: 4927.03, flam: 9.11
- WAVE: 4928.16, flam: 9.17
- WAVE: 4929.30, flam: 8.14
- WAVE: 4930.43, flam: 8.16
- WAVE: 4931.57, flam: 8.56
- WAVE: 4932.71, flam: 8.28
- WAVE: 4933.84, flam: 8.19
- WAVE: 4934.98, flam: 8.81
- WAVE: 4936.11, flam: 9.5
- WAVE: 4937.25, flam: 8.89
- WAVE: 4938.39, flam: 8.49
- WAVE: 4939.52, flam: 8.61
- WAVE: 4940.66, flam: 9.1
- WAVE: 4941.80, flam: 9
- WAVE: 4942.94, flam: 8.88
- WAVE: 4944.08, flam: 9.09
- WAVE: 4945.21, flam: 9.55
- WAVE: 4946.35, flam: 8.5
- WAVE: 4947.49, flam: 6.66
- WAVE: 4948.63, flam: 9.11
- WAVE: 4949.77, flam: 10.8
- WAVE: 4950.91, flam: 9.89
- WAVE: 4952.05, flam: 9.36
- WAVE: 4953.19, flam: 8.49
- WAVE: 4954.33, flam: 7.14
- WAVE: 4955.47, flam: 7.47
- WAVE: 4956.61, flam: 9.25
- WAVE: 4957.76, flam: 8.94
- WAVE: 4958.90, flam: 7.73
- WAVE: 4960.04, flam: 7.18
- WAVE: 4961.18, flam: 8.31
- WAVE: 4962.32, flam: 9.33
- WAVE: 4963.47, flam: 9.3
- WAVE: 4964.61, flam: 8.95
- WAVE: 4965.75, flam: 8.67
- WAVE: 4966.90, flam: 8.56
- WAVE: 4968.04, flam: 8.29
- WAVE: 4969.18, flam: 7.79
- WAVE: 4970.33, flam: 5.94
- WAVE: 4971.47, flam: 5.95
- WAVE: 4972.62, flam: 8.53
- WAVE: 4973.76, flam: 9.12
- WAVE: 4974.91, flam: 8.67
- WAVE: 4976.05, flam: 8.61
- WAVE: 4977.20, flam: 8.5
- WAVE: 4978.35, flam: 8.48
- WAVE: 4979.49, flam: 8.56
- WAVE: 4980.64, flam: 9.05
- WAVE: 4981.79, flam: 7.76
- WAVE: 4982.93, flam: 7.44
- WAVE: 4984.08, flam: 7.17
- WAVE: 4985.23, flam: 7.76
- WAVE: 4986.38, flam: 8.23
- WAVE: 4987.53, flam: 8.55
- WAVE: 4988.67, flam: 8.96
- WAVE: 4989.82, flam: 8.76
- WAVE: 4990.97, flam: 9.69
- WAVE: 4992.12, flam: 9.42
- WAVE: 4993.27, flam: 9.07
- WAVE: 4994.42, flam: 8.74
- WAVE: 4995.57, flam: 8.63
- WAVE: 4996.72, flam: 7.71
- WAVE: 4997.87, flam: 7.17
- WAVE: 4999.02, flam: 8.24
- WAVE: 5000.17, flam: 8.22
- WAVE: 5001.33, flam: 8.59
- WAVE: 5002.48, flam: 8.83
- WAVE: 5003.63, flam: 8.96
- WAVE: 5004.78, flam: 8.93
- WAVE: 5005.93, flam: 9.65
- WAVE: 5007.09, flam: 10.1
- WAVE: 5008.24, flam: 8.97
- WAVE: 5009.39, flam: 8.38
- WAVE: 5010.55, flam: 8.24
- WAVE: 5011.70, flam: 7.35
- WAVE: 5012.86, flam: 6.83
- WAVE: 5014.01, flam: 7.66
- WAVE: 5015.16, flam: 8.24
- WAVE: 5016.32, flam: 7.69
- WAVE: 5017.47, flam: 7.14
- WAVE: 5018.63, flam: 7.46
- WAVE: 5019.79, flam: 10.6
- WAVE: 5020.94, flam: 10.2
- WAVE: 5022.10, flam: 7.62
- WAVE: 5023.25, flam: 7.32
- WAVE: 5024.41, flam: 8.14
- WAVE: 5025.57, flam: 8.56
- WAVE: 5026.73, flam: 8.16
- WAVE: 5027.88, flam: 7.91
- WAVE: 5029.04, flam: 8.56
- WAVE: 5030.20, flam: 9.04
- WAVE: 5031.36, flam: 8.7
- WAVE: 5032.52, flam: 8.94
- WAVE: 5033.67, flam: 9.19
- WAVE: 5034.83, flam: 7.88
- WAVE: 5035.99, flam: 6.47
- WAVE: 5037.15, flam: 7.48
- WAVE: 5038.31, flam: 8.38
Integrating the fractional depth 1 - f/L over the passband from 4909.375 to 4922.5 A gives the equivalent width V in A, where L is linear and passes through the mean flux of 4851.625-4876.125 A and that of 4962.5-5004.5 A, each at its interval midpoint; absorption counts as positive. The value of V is 1.25 A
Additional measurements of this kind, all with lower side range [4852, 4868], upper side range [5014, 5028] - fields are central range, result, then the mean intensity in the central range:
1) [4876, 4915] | 2.04 A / 8.19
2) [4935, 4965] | -0.99 A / 8.75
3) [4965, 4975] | 0.57 A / 7.93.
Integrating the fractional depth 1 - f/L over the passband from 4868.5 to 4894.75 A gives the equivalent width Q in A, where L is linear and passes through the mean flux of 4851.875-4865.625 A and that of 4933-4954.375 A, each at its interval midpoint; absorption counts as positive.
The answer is 1.9 A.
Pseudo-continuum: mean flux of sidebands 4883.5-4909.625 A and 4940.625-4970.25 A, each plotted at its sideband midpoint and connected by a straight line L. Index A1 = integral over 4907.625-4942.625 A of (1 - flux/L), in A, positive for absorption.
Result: 2.09 A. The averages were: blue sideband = 8.74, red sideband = 8.61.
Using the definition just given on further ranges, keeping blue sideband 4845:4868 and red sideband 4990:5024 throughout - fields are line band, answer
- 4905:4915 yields 2.0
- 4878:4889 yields 1.5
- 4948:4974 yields 0.7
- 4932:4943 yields 0.0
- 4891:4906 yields -0.6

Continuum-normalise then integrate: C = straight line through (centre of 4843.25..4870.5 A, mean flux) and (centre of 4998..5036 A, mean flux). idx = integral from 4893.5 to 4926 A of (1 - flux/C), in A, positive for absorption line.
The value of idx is 1.3 A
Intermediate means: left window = 8.9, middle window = 8.4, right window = 8.4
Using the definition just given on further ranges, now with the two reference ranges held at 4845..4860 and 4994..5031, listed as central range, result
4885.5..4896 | 0.0 A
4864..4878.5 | 0.3 A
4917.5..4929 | -0.5 A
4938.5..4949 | -0.2 A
